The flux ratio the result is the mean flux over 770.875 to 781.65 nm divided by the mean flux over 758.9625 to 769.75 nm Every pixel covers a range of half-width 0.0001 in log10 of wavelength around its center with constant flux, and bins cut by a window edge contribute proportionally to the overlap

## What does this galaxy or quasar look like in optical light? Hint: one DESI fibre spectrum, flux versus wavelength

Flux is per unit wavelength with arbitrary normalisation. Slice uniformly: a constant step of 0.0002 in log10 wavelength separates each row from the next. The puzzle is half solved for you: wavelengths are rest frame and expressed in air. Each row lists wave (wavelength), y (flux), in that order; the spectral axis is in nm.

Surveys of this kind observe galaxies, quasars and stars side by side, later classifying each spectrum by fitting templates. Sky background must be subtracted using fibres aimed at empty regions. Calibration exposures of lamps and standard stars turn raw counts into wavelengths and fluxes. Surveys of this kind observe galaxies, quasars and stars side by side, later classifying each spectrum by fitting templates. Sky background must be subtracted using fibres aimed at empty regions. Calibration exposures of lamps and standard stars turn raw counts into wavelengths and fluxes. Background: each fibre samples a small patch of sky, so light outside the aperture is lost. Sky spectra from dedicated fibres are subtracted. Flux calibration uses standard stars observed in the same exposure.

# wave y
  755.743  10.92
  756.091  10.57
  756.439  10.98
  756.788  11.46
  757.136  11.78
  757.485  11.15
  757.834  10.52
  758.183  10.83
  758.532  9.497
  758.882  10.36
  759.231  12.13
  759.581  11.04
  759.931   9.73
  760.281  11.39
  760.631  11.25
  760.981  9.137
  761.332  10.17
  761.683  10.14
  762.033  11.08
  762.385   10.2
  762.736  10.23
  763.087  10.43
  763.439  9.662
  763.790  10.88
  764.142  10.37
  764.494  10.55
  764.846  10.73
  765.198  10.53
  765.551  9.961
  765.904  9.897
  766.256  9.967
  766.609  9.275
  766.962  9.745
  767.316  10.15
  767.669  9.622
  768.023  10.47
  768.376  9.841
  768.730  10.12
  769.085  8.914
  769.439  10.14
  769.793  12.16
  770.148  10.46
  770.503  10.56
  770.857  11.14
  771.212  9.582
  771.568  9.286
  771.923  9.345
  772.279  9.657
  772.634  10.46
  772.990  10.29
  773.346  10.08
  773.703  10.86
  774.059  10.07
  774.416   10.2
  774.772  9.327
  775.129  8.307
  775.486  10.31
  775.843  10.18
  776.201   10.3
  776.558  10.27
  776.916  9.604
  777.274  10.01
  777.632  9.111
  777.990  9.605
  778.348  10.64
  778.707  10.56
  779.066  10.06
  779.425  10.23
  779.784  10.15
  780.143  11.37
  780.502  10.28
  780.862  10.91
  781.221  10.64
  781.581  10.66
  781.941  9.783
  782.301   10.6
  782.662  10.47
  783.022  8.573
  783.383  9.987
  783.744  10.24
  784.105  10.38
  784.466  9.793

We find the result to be 0.98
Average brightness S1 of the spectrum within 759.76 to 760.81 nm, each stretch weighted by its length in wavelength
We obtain 10.8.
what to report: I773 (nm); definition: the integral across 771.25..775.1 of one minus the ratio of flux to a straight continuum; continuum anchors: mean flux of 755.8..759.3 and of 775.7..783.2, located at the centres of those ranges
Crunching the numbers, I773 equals 0.19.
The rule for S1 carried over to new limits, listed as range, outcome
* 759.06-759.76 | 11.6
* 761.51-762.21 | 10.6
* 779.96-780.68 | 10.8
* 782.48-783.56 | 9.67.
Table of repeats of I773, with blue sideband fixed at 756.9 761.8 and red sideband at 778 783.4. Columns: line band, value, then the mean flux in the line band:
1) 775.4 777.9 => 0.11 nm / 9.94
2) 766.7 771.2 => 0.12 nm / 10.2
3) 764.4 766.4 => 0.06 nm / 10.3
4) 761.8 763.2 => 0.02 nm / 10.5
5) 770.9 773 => 0.13 nm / 9.82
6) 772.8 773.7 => 0.01 nm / 10.3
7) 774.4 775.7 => 0.12 nm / 9.48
